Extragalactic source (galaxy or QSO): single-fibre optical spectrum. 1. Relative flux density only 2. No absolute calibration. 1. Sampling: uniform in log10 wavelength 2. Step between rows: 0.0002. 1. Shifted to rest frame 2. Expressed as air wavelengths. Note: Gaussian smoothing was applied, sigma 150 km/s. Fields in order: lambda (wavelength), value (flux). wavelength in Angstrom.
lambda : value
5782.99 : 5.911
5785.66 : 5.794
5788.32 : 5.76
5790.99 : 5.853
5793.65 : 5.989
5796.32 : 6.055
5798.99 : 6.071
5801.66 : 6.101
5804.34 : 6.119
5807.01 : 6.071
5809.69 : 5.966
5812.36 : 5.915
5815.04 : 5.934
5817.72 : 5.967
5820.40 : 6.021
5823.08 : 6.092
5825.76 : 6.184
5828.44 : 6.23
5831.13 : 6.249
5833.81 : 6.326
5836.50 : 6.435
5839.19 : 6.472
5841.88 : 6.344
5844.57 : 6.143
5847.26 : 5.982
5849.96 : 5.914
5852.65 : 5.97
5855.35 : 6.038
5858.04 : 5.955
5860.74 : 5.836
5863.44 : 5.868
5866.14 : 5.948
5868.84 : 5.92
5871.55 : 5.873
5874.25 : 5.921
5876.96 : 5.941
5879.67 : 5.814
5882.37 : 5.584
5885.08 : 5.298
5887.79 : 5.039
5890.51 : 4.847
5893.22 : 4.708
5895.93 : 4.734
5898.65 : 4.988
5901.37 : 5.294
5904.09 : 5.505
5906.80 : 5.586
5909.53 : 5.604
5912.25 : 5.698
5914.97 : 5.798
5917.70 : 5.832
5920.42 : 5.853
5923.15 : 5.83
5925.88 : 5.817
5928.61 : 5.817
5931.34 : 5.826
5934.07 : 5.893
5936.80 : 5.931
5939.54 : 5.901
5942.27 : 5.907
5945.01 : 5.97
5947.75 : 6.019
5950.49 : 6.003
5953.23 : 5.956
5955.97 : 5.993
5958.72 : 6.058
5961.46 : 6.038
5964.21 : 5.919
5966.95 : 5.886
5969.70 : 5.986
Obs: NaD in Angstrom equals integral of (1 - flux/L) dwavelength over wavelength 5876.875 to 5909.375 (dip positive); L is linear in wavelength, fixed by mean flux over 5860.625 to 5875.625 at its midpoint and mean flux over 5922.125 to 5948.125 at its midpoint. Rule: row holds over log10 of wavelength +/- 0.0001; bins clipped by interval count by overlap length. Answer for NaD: 3.47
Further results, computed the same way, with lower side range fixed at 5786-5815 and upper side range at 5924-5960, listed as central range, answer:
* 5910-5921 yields 0.3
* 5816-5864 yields -1.2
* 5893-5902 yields 1.5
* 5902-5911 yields 0.6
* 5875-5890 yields 1.1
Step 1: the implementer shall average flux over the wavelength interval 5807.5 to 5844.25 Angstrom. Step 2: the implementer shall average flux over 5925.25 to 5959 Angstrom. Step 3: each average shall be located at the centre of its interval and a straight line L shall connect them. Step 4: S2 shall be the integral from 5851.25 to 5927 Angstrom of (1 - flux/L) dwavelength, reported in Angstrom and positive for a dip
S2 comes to 5.3 Angstrom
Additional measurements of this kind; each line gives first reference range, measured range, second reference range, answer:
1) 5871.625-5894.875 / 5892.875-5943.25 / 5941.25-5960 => 0.79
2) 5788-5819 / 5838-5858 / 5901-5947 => -0.66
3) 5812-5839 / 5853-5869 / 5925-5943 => 0.35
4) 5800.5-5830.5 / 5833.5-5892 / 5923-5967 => 1.36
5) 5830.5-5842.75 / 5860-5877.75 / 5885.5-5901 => -1.16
